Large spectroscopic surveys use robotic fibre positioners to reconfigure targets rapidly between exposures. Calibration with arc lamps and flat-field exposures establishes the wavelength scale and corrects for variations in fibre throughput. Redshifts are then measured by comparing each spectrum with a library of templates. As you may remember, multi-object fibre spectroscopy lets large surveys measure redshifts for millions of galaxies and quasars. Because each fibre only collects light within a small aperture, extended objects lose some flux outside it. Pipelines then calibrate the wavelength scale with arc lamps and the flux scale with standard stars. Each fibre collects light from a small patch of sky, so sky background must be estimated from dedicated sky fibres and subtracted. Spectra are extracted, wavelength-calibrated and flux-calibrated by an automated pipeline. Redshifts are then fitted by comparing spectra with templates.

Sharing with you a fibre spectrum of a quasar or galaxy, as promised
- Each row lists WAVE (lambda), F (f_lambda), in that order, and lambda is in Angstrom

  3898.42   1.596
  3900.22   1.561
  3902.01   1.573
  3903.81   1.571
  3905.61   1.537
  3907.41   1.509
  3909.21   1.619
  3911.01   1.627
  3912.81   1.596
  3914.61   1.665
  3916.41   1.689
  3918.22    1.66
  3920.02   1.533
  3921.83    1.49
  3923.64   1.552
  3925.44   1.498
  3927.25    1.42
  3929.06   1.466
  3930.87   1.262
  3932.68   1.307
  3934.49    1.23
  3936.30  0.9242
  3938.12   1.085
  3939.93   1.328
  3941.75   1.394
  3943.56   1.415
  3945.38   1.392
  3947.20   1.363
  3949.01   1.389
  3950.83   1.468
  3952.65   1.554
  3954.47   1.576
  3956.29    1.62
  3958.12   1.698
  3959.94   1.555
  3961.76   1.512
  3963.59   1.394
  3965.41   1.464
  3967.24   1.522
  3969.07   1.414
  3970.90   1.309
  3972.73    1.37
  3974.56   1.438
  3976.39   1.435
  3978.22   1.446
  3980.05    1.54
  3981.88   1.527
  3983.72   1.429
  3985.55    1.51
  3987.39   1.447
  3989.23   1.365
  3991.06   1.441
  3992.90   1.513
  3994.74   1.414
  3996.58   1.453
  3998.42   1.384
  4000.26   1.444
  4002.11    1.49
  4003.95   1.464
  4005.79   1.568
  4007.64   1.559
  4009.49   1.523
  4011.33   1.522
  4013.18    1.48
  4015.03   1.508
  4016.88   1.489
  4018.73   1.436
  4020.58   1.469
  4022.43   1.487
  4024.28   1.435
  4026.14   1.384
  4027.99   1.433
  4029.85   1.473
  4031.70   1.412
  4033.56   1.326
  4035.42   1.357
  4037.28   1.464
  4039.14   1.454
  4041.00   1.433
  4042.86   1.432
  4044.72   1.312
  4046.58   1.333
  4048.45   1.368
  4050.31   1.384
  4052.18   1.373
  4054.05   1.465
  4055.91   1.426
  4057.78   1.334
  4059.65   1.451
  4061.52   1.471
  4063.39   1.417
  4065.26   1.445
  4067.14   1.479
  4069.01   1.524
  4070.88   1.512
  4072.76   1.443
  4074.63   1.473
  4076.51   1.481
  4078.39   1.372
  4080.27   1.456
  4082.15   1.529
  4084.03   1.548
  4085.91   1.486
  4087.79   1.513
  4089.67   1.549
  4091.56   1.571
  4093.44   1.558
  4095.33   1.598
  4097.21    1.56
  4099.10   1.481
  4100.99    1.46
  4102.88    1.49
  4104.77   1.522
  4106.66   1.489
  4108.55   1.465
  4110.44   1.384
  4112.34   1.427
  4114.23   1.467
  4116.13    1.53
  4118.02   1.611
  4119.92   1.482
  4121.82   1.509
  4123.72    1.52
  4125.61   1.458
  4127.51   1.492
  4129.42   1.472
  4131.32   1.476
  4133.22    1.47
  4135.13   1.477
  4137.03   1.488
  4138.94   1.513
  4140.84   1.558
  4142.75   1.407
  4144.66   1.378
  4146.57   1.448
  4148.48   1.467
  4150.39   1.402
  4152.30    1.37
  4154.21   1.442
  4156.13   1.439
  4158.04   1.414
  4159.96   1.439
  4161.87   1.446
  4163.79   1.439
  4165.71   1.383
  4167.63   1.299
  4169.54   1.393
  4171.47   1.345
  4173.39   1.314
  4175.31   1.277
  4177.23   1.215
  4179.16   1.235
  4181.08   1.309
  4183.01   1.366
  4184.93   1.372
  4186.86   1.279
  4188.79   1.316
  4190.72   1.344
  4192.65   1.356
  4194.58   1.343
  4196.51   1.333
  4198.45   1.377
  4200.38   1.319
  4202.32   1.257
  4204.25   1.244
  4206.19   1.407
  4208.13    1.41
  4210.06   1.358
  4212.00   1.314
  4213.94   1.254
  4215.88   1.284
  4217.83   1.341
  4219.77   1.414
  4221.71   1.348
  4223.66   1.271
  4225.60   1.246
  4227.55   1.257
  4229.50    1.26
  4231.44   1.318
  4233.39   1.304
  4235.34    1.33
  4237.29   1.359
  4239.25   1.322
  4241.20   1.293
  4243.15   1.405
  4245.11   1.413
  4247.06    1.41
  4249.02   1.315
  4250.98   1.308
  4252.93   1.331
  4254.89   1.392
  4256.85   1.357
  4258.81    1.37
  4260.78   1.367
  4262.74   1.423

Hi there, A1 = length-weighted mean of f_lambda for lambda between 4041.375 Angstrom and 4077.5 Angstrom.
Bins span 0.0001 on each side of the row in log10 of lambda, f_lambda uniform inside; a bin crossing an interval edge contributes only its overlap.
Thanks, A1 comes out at 1.43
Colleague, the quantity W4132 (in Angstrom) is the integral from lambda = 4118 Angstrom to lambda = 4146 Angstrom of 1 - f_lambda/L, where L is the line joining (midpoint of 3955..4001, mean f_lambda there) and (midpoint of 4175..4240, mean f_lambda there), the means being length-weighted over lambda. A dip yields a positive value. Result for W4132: -2.4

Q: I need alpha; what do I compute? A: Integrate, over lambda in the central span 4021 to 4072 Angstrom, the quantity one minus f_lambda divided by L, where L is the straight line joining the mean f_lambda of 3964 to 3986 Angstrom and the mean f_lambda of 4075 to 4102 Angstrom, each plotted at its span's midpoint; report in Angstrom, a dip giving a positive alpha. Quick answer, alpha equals 2.2 Angstrom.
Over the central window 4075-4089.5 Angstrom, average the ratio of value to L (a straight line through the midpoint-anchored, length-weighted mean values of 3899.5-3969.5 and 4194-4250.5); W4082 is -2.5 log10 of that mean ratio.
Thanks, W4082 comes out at -0.07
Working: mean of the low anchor 1.47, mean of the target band 1.49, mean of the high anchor 1.33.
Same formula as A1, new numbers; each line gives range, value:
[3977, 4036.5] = 1.46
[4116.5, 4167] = 1.46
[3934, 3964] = 1.41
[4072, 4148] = 1.49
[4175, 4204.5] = 1.31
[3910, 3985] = 1.45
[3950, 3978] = 1.49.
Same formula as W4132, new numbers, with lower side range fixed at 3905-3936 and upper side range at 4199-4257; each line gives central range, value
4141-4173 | -0.97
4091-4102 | -1.07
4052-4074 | -0.45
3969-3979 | 0.46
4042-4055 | 0.42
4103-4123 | -1.40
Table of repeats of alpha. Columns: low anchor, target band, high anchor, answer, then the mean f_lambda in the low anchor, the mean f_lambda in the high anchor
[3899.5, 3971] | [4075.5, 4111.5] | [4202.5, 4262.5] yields -2.7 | 1.47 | 1.33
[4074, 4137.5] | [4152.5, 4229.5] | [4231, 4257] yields 3.7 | 1.5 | 1.35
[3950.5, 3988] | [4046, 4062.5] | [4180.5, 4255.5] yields 0.4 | 1.49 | 1.33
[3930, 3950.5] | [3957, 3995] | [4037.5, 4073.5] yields -3.9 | 1.29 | 1.42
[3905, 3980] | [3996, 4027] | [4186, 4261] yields -1.1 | 1.46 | 1.33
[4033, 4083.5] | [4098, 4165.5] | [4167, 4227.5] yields -4.7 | 1.43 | 1.32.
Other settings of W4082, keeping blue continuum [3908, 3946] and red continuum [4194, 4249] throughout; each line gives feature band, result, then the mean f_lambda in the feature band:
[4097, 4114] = -0.077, 1.47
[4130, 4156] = -0.075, 1.45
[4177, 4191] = 0.028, 1.31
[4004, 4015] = -0.087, 1.52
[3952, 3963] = -0.112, 1.58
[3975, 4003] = -0.032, 1.46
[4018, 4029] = -0.031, 1.44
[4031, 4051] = 0.005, 1.39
